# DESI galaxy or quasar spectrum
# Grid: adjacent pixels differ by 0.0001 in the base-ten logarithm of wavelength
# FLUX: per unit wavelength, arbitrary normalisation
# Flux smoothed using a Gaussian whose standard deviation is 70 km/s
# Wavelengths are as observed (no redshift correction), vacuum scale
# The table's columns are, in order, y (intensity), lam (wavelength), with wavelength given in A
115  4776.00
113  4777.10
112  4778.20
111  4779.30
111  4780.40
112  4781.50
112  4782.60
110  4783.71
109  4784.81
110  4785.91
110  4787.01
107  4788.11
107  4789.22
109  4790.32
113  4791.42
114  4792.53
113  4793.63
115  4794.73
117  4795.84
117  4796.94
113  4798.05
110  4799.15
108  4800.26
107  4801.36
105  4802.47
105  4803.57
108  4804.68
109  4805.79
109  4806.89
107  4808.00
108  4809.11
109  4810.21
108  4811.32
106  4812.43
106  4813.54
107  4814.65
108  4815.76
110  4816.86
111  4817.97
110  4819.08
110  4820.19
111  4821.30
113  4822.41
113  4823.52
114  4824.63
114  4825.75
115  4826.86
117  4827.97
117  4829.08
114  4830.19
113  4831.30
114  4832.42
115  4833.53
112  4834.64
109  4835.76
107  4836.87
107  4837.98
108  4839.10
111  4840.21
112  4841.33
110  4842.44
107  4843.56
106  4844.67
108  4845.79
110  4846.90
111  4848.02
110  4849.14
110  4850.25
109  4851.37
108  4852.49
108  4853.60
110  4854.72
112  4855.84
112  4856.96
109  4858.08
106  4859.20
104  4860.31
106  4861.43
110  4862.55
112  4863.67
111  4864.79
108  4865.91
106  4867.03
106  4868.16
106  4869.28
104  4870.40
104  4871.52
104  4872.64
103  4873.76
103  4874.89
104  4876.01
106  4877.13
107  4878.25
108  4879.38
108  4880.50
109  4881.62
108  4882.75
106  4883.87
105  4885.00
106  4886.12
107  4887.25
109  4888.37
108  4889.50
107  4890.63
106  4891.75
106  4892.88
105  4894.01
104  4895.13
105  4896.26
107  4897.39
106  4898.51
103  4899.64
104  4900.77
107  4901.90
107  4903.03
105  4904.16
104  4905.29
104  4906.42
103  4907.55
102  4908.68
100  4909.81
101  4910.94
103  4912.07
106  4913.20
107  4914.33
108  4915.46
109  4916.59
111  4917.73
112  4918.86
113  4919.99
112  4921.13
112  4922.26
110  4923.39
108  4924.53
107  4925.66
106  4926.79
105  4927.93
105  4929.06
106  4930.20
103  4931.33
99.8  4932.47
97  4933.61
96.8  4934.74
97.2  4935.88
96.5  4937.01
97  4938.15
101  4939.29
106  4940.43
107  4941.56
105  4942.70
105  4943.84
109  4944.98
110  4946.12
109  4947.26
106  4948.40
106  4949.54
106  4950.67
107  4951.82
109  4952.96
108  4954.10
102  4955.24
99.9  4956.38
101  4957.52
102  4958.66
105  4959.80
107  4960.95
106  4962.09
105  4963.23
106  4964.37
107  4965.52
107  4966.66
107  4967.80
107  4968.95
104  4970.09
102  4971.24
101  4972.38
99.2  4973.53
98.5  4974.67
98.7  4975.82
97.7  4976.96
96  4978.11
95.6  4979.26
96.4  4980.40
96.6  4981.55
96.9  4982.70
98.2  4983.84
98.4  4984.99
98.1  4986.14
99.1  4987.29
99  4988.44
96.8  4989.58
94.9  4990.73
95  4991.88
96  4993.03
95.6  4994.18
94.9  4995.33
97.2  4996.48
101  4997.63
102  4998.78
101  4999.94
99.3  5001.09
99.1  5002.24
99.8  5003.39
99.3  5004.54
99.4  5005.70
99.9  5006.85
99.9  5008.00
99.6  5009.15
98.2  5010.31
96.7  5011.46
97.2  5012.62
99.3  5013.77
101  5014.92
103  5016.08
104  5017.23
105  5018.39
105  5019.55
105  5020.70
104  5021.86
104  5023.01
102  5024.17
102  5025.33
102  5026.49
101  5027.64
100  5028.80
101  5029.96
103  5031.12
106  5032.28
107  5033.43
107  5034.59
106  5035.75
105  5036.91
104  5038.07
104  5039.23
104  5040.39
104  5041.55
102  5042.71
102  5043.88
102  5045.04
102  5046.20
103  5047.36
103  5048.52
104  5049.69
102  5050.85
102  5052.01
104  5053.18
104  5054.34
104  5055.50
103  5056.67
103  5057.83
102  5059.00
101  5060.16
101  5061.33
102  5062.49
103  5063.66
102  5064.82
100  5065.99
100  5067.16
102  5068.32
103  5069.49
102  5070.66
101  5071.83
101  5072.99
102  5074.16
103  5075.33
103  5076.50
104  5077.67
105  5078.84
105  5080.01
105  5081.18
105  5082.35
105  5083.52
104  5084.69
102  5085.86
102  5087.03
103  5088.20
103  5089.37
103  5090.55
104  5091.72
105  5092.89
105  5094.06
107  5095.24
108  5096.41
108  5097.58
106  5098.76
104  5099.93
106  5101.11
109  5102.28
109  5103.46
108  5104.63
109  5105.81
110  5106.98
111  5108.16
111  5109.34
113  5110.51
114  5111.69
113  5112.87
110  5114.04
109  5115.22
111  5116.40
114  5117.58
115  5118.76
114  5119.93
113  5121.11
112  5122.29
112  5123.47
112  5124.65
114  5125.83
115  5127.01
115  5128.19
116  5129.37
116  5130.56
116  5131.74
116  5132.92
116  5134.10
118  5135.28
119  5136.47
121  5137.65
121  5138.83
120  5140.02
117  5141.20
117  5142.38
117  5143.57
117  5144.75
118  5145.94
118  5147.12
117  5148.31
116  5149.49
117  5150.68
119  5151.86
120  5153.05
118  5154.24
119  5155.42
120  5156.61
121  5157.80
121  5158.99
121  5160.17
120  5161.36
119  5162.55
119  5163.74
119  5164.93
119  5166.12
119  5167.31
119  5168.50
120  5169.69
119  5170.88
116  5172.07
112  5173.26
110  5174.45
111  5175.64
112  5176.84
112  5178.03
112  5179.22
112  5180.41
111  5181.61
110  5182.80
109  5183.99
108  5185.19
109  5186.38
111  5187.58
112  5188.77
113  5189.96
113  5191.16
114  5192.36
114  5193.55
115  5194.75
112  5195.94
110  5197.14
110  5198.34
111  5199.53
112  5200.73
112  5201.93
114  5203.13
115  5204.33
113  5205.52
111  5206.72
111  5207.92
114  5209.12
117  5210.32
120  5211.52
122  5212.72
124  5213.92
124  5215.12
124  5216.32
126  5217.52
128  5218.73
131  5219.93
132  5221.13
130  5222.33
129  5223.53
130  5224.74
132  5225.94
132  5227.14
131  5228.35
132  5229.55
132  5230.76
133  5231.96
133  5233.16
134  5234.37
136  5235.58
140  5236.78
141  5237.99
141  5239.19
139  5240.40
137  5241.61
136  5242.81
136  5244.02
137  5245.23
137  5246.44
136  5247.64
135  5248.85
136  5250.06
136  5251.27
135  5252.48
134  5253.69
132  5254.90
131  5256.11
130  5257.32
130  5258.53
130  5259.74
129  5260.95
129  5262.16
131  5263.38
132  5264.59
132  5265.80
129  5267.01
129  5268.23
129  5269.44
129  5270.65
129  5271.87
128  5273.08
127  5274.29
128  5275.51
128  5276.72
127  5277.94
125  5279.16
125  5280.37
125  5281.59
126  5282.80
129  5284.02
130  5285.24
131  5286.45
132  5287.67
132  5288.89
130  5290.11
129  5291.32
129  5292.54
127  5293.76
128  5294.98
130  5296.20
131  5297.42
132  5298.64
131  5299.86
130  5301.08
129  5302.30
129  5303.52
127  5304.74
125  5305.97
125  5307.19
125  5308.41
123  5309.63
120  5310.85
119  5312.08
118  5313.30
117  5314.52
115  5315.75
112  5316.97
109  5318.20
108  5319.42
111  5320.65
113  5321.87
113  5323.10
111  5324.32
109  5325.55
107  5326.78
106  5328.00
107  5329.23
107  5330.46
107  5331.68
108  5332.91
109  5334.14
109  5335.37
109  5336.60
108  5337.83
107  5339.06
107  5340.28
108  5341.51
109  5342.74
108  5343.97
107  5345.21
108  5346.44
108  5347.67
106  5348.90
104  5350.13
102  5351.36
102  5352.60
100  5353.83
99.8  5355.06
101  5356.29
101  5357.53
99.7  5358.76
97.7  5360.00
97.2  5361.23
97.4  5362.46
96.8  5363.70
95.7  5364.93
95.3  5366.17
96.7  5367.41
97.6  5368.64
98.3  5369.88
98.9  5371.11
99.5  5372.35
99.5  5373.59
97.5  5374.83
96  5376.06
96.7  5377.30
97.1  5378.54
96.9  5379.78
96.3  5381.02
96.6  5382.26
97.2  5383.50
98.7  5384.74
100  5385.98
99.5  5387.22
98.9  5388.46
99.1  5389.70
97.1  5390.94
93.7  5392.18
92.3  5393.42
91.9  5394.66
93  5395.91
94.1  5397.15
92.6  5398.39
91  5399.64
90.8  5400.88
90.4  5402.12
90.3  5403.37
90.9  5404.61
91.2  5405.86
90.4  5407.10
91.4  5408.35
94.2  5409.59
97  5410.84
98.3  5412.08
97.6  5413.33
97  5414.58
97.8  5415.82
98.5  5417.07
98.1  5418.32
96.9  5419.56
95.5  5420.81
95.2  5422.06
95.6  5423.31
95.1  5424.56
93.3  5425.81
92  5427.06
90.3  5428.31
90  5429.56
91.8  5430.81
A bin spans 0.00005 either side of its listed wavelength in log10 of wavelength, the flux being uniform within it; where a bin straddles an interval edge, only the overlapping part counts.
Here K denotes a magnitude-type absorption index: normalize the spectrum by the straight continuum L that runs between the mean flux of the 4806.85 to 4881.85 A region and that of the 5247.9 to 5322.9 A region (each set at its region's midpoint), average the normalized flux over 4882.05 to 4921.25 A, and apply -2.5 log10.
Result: 0.05 mag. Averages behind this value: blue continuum 109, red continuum 127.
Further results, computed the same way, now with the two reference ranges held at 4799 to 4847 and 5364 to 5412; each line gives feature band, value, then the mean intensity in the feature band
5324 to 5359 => -0.10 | 106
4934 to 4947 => 0.04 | 103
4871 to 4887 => 0.03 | 106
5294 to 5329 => -0.22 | 120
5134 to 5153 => -0.16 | 118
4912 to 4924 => -0.02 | 110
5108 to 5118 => -0.09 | 112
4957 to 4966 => 0.02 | 105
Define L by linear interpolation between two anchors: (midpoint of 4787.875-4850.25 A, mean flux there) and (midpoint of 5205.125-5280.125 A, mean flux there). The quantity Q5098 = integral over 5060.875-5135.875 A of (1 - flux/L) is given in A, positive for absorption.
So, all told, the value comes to 9.4 A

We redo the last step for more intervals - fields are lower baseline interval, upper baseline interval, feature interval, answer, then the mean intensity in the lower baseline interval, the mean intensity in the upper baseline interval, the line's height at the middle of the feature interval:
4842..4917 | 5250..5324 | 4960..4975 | 0.9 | 107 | 126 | 111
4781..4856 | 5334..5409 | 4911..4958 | 1.1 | 110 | 98.8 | 108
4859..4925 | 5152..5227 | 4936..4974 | 1.4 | 106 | 117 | 109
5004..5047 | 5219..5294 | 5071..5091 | 1.1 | 102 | 132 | 109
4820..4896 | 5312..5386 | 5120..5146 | -2.5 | 109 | 104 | 106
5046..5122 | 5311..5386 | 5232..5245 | -4.0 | 106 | 104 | 105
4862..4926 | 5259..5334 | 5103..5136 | 0.8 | 107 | 123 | 116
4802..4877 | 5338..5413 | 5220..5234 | -4.2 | 109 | 98.2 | 101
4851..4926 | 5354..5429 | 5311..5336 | -3.5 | 107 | 95.9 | 97.4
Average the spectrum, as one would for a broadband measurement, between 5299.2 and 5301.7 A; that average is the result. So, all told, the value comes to 131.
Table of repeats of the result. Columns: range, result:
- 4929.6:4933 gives 103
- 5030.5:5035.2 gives 106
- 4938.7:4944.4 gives 105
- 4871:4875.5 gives 103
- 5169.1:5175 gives 116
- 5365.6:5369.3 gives 96.5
